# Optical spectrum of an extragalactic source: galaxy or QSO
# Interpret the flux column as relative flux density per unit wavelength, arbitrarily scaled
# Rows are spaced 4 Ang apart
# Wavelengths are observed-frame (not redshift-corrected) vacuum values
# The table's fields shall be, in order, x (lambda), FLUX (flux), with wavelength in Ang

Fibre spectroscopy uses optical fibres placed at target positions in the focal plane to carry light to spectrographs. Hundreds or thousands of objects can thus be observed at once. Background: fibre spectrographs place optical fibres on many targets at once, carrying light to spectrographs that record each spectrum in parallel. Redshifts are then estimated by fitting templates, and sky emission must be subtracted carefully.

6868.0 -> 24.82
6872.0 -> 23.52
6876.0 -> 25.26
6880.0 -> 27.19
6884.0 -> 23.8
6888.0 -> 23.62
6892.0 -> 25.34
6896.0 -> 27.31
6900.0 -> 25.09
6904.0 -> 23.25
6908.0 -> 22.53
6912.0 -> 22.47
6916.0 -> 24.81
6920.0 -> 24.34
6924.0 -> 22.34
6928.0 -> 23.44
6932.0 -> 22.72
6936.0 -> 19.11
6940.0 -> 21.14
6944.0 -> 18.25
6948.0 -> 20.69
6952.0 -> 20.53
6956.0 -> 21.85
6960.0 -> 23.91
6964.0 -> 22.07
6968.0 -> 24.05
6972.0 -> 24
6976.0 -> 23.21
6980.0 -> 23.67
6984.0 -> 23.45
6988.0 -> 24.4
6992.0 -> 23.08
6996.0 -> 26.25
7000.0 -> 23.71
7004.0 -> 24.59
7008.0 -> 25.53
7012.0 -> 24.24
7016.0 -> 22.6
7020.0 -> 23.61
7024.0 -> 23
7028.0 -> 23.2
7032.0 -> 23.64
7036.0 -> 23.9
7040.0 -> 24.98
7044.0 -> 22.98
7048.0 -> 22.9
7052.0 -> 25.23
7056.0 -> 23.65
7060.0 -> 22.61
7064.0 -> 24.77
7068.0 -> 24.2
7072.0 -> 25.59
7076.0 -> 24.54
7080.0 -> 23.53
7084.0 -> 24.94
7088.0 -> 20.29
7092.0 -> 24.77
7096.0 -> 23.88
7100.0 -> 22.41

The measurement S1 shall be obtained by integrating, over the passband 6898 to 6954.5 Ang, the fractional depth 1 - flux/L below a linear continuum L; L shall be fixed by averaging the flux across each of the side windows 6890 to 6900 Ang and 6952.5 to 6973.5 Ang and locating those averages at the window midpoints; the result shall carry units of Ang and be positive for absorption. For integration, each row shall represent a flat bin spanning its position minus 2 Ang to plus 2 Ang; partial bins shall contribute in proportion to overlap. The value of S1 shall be 5.7 Ang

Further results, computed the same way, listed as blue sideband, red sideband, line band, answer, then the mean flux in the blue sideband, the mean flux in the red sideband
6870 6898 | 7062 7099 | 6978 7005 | 0.4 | 25.1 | 24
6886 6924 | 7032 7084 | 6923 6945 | 2.7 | 24.2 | 24.1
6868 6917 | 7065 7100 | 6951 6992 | 1.8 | 24.5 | 23.9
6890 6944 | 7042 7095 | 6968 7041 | -1.1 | 23.2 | 23.8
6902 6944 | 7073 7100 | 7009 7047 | -0.7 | 22.4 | 23.6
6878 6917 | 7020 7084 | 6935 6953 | 3.2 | 24.5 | 23.9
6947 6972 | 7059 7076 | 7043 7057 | 0.2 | 22.4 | 24.4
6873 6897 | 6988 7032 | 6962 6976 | 0.6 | 25.3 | 24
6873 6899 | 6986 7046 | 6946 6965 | 2.2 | 25.3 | 24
